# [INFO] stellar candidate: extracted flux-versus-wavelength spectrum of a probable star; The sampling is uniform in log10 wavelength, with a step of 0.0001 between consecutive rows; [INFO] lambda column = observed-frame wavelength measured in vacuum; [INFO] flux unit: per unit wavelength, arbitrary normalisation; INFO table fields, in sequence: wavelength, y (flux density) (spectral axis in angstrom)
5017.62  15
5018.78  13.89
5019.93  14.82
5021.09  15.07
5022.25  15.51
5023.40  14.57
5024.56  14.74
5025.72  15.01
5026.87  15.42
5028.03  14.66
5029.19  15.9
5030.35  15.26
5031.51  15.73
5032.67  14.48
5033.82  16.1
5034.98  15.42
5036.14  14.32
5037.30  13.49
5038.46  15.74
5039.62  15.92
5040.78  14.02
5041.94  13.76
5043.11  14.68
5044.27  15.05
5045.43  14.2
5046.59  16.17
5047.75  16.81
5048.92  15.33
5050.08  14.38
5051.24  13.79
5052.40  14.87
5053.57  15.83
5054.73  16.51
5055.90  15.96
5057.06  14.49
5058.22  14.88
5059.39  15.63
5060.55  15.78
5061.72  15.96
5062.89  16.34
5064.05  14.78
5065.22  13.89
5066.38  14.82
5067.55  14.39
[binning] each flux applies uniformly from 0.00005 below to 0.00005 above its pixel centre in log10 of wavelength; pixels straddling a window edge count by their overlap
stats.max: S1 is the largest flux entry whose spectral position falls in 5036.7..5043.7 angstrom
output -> 15.92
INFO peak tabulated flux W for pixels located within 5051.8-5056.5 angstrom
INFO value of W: 16.51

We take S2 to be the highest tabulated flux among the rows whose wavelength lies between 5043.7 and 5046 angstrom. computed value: 15.05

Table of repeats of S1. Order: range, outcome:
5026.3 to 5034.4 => 16.1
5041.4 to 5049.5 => 16.81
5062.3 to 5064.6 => 16.34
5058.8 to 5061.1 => 15.78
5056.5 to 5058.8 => 14.88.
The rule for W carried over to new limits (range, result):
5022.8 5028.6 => 15.42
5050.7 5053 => 14.87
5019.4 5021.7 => 15.07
